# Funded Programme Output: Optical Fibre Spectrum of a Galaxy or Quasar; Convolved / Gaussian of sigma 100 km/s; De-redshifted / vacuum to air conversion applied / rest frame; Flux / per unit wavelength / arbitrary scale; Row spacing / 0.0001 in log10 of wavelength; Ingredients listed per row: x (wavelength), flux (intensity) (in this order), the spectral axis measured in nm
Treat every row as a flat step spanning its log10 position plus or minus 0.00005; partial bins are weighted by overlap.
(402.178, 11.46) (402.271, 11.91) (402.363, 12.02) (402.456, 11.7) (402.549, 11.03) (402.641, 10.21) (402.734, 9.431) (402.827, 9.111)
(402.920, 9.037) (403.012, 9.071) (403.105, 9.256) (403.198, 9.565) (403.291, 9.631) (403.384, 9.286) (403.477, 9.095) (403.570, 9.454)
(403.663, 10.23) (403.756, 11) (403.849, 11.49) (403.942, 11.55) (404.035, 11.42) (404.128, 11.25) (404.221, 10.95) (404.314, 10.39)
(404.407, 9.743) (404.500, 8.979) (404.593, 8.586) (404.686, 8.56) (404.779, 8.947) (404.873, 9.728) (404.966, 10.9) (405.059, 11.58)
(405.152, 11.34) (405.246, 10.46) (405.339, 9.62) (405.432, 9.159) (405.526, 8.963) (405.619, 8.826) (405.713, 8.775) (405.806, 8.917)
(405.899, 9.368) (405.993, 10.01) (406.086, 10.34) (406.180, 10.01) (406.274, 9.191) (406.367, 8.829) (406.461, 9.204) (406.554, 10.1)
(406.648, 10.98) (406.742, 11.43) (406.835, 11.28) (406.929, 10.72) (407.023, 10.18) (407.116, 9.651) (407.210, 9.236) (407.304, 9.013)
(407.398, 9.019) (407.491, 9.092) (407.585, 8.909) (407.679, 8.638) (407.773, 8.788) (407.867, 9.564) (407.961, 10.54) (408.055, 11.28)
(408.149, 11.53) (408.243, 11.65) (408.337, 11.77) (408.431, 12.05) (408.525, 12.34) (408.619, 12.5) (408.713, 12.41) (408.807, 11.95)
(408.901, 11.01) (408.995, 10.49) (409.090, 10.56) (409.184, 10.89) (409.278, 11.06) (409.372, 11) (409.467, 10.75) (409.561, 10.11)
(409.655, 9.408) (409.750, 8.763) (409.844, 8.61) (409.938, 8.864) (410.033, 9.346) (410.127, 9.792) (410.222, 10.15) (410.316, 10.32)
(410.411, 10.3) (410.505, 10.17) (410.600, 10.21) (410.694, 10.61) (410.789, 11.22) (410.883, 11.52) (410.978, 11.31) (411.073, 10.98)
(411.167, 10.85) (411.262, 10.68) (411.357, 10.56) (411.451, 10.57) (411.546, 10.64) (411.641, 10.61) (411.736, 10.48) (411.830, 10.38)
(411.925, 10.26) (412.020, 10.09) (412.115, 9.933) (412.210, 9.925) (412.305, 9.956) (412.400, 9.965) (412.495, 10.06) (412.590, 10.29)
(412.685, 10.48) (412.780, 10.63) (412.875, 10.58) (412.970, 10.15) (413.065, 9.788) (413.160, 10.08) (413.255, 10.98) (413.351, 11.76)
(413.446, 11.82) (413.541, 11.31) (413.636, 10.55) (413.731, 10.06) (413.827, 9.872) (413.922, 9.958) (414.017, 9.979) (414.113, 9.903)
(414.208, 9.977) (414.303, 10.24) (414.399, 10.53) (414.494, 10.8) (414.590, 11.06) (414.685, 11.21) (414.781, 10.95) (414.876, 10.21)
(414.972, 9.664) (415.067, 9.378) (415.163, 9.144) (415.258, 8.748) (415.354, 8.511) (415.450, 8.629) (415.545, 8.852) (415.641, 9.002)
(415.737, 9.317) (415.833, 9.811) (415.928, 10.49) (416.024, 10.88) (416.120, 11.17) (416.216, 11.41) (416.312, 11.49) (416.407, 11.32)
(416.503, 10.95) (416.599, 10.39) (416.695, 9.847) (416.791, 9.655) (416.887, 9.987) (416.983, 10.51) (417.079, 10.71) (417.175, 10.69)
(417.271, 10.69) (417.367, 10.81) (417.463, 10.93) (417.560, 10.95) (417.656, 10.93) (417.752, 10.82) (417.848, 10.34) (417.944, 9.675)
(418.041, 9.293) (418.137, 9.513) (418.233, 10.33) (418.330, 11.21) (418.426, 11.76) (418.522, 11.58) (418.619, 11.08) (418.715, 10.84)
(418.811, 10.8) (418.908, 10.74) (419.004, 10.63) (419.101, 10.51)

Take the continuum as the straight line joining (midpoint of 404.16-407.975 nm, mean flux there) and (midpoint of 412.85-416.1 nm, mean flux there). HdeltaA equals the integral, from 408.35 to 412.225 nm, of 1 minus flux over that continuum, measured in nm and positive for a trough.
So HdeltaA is -0.26 nm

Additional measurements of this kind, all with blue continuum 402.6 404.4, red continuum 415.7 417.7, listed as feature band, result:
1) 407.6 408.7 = -0.074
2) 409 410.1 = 0.038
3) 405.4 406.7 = 0.088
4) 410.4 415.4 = 0.040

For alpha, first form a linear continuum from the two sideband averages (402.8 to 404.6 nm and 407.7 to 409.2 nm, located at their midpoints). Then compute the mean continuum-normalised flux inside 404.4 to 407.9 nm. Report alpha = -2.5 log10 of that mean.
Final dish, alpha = 0.10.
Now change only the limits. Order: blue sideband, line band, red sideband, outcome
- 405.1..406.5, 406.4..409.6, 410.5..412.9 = -0.07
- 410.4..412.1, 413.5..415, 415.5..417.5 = 0.01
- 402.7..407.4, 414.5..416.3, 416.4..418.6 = 0.05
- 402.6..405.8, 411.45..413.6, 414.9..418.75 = -0.03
